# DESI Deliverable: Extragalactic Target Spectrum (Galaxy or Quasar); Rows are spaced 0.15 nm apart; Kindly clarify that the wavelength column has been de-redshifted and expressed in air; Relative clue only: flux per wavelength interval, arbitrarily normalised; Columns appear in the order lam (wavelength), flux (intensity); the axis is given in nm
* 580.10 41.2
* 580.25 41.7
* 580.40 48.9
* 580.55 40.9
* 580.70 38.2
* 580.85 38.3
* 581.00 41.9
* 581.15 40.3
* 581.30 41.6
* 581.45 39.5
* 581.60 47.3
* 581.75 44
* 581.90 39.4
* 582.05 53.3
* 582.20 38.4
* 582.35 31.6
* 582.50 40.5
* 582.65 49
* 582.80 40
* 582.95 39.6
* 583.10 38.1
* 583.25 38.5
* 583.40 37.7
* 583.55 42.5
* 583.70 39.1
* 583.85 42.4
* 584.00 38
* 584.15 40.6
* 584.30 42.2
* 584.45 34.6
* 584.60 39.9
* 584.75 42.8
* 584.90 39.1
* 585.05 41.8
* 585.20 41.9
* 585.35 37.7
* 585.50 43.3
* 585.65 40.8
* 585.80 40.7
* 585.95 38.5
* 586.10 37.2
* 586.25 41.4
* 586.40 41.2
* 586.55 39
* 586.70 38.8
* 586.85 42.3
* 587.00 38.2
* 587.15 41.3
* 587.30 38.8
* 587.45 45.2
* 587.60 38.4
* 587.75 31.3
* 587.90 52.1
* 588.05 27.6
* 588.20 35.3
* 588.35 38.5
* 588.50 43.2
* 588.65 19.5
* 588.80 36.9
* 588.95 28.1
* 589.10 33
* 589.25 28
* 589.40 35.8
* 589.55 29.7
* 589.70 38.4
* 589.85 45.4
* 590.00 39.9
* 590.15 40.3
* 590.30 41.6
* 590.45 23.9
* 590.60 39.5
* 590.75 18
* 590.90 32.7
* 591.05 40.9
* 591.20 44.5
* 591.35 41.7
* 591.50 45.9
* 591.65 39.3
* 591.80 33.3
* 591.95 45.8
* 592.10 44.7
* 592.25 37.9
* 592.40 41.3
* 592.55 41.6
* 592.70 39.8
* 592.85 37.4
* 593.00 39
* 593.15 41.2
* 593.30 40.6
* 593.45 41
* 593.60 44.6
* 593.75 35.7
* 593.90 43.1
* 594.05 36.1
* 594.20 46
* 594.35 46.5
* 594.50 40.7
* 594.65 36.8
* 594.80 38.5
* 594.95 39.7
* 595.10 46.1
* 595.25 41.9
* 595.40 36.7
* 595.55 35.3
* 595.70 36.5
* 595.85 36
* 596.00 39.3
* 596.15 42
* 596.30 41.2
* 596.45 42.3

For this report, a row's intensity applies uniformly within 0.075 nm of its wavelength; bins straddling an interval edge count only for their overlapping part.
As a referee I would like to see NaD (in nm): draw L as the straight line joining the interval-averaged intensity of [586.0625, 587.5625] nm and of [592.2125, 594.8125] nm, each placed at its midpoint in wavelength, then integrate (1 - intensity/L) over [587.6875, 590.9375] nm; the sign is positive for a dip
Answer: 0.47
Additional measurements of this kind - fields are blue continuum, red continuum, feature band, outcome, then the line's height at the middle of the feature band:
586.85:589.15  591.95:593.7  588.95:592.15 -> 0.17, 39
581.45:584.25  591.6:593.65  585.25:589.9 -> 0.37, 40.8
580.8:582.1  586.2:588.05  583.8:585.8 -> 0.04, 41.2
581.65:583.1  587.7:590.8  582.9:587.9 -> -0.18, 38.6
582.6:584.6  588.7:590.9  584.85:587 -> -0.14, 37.8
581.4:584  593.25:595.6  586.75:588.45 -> 0.08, 40.9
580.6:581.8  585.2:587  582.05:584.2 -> 0.03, 40.8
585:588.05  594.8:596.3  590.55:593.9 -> 0.01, 39.6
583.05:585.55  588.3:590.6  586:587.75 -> -0.11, 37.5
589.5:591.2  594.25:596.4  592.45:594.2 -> -0.09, 38.3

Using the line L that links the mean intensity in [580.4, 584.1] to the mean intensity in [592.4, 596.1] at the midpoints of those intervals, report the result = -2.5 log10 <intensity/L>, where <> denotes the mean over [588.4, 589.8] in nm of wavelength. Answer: 0.23 mag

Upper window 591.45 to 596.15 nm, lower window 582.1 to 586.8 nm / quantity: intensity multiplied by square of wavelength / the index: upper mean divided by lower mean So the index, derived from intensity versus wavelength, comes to 1.0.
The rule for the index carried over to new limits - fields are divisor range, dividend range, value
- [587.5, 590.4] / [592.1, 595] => 1.15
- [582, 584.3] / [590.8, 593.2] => 1.02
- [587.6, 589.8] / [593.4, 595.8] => 1.20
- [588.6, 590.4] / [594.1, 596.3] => 1.18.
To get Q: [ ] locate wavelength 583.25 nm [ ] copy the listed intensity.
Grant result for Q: 38.5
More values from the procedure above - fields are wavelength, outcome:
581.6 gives 47.3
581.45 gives 39.5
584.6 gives 39.9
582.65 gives 49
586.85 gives 42.3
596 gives 39.3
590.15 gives 40.3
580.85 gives 38.3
